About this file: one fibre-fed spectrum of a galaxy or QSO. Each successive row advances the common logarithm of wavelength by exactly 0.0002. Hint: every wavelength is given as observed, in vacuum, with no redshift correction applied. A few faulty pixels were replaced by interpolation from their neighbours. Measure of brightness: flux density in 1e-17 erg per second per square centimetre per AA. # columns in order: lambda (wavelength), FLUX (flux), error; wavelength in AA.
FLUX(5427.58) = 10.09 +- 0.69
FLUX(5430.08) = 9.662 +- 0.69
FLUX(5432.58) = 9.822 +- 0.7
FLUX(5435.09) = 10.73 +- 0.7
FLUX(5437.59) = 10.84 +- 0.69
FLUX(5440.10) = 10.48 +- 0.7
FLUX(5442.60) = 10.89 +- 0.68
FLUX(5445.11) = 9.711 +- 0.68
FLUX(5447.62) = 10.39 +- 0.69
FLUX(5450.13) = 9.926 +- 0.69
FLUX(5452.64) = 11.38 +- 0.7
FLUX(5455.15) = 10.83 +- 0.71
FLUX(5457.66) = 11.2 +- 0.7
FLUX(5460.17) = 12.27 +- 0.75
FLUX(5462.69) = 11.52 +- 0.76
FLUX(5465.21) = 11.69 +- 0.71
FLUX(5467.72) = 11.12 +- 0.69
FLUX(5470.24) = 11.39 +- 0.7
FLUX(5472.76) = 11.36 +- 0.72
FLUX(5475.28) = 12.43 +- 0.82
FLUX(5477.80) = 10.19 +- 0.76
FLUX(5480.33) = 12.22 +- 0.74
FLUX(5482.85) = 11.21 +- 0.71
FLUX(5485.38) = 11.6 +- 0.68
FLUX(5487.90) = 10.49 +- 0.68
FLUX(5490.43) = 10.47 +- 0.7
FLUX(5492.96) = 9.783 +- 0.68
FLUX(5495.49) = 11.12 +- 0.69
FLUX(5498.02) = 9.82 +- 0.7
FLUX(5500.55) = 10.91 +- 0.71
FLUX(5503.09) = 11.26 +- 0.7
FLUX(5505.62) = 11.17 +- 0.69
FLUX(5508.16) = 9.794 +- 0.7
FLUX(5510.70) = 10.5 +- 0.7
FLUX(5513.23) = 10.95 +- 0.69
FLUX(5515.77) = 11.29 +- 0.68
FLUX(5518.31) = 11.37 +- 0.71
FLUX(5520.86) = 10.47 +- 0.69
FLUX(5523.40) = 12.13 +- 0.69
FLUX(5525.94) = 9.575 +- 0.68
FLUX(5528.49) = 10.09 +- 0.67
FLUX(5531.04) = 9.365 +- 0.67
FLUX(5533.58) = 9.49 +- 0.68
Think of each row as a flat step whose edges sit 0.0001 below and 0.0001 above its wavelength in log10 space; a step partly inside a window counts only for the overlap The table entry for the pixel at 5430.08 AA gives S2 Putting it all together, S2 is 9.662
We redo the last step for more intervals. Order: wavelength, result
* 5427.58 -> 10.09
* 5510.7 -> 10.5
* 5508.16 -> 9.794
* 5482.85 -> 11.21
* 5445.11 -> 9.711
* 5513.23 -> 10.95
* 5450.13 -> 9.926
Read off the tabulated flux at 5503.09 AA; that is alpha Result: 11.26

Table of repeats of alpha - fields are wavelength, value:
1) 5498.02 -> 9.82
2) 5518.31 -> 11.37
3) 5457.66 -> 11.2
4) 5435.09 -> 10.73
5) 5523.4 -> 12.13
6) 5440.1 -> 10.48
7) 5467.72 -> 11.12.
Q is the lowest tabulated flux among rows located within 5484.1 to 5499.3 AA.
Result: 9.783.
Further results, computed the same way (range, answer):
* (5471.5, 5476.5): 11.36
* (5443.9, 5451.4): 9.711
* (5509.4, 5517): 10.5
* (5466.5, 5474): 11.12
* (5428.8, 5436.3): 9.662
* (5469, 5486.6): 10.19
